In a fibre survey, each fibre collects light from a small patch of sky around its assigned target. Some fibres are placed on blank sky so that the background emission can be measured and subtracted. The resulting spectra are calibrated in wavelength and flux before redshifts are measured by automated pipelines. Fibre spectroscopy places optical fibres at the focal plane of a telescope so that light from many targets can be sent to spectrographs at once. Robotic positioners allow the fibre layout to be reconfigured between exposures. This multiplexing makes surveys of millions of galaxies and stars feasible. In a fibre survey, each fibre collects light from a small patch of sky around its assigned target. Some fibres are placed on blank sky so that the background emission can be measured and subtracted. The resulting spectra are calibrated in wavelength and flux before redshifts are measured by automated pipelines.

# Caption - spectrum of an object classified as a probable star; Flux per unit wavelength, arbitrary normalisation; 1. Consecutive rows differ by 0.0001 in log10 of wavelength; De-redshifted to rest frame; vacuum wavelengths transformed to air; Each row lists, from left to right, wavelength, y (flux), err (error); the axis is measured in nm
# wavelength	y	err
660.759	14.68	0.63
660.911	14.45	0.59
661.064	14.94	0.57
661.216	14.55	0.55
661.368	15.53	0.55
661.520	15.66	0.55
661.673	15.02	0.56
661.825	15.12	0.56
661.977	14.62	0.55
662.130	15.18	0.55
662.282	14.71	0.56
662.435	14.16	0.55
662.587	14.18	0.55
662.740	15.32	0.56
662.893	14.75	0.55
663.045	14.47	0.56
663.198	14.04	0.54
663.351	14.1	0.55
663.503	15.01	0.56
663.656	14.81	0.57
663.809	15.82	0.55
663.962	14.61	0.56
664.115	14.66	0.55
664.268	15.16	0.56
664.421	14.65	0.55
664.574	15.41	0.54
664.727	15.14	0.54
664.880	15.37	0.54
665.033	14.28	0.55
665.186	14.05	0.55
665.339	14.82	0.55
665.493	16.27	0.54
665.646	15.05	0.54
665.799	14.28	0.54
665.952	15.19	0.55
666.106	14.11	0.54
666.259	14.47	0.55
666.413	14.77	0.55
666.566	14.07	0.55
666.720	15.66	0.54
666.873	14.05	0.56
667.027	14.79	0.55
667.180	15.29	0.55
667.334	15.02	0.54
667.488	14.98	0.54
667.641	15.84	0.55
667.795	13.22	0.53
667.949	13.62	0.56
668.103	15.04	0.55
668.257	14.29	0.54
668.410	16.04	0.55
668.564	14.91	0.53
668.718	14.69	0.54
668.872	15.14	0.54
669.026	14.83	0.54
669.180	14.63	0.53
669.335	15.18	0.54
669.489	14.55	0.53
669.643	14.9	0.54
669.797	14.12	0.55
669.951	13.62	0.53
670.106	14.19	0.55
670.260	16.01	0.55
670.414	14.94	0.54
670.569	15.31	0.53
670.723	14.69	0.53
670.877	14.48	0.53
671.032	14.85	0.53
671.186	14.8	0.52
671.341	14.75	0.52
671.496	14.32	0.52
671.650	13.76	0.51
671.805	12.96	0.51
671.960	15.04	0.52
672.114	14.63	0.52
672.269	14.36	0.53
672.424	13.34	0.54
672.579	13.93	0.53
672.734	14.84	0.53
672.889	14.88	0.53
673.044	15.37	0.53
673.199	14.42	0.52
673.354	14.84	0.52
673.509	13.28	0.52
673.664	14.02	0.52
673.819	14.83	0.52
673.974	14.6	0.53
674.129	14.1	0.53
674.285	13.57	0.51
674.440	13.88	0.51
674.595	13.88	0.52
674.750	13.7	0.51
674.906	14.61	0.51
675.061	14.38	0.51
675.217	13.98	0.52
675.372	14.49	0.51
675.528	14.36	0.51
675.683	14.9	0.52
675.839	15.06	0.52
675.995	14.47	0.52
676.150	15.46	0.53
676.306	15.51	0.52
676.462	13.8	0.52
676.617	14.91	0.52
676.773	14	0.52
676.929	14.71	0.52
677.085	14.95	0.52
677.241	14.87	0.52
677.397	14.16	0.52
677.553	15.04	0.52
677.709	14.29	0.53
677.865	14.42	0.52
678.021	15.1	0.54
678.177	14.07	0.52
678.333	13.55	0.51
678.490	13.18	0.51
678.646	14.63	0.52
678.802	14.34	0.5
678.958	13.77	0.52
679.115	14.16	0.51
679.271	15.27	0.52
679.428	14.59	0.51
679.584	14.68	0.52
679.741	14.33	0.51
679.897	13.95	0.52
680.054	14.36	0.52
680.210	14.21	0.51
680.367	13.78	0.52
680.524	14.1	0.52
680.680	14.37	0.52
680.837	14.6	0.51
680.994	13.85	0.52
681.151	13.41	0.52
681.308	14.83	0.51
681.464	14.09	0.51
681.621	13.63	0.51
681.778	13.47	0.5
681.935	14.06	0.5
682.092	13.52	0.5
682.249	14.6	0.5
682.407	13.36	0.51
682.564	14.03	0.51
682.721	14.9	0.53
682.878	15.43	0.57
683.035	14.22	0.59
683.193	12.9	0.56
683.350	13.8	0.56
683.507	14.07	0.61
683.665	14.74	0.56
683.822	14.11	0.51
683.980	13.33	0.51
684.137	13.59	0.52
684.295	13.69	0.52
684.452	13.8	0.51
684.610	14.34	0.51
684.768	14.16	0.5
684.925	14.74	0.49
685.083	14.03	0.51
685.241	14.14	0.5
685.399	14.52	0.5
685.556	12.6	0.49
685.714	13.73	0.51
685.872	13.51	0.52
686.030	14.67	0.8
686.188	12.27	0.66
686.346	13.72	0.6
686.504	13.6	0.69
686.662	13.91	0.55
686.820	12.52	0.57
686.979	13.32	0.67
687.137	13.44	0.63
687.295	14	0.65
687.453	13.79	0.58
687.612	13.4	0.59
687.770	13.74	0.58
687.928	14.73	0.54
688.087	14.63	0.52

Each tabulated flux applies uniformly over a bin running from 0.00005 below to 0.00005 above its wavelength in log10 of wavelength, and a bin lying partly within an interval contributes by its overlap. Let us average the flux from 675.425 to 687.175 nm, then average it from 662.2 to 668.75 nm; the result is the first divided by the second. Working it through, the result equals 1.0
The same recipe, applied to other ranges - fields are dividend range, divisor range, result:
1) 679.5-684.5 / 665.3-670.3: 0.95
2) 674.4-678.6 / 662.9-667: 0.98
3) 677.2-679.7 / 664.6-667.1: 0.97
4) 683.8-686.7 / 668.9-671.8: 0.94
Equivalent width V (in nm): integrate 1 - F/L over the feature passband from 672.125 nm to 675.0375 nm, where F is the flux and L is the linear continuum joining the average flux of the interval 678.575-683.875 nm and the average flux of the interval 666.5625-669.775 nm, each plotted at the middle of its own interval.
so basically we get 0.06 nm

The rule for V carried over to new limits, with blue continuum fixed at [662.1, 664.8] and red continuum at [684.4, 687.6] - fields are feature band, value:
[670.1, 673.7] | -0.03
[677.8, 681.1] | -0.05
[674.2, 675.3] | 0.02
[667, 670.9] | -0.07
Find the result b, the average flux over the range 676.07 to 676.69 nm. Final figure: 14.9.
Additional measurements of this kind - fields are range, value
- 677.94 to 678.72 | 14.1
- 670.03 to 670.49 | 15.1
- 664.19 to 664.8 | 15.1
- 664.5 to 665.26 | 14.9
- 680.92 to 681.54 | 14.1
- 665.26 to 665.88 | 15.1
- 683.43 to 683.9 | 14.3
